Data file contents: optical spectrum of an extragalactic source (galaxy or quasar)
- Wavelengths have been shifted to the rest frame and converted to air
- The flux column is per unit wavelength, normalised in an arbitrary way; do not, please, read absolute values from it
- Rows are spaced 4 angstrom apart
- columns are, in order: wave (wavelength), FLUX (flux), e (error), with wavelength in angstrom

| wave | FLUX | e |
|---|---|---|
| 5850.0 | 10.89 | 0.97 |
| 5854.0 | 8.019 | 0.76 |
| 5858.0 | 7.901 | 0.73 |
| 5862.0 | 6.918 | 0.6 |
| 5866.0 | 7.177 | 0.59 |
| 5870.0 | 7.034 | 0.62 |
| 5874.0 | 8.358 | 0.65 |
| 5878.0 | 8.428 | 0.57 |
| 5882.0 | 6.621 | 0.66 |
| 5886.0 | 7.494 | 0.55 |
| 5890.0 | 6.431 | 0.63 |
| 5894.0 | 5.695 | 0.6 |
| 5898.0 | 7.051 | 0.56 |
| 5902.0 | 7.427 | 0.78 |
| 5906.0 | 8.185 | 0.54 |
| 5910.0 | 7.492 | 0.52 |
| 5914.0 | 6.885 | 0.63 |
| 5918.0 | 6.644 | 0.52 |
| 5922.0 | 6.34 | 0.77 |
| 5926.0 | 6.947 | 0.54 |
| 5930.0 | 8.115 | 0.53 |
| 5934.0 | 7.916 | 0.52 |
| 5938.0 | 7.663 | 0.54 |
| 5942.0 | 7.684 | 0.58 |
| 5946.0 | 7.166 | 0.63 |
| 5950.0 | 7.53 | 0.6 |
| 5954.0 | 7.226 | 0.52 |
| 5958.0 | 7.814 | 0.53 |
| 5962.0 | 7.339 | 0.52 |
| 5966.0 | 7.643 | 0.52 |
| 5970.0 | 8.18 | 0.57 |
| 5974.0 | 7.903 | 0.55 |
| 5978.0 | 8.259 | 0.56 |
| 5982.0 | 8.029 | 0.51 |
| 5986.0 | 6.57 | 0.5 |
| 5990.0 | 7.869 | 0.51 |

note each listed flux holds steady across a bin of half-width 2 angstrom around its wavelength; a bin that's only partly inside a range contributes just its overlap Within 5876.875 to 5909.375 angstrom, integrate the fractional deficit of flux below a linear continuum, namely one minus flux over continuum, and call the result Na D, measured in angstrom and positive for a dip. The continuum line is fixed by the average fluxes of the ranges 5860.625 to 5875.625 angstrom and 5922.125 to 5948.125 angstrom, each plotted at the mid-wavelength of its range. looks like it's 1.17 angstrom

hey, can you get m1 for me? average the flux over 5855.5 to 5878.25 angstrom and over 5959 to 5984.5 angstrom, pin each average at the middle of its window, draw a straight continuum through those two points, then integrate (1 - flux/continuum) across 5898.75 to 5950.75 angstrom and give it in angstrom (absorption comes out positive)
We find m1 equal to 2.5 angstrom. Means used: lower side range 7.58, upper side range 7.86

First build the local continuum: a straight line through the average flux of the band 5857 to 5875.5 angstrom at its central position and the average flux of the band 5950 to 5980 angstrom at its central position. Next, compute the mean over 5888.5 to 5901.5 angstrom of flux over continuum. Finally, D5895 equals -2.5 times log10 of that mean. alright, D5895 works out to 0.16 mag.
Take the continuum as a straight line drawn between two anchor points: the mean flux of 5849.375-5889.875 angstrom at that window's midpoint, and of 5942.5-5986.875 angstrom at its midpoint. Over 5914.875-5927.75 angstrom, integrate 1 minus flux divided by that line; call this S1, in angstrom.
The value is 1.7 angstrom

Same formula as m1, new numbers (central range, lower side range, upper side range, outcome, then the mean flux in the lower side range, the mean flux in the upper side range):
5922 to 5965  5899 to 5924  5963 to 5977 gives 0.4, 7.16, 7.89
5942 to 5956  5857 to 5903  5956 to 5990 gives 0.4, 7.19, 7.73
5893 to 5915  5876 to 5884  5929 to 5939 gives 1.4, 7.52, 7.9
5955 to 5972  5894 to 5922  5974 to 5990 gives -0.4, 7.1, 7.69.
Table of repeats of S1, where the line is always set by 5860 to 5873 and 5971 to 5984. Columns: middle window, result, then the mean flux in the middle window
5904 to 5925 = 1.2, 7.1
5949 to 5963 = 0.7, 7.48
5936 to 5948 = 0.4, 7.5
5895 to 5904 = 0.4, 7.07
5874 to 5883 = -0.7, 7.81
